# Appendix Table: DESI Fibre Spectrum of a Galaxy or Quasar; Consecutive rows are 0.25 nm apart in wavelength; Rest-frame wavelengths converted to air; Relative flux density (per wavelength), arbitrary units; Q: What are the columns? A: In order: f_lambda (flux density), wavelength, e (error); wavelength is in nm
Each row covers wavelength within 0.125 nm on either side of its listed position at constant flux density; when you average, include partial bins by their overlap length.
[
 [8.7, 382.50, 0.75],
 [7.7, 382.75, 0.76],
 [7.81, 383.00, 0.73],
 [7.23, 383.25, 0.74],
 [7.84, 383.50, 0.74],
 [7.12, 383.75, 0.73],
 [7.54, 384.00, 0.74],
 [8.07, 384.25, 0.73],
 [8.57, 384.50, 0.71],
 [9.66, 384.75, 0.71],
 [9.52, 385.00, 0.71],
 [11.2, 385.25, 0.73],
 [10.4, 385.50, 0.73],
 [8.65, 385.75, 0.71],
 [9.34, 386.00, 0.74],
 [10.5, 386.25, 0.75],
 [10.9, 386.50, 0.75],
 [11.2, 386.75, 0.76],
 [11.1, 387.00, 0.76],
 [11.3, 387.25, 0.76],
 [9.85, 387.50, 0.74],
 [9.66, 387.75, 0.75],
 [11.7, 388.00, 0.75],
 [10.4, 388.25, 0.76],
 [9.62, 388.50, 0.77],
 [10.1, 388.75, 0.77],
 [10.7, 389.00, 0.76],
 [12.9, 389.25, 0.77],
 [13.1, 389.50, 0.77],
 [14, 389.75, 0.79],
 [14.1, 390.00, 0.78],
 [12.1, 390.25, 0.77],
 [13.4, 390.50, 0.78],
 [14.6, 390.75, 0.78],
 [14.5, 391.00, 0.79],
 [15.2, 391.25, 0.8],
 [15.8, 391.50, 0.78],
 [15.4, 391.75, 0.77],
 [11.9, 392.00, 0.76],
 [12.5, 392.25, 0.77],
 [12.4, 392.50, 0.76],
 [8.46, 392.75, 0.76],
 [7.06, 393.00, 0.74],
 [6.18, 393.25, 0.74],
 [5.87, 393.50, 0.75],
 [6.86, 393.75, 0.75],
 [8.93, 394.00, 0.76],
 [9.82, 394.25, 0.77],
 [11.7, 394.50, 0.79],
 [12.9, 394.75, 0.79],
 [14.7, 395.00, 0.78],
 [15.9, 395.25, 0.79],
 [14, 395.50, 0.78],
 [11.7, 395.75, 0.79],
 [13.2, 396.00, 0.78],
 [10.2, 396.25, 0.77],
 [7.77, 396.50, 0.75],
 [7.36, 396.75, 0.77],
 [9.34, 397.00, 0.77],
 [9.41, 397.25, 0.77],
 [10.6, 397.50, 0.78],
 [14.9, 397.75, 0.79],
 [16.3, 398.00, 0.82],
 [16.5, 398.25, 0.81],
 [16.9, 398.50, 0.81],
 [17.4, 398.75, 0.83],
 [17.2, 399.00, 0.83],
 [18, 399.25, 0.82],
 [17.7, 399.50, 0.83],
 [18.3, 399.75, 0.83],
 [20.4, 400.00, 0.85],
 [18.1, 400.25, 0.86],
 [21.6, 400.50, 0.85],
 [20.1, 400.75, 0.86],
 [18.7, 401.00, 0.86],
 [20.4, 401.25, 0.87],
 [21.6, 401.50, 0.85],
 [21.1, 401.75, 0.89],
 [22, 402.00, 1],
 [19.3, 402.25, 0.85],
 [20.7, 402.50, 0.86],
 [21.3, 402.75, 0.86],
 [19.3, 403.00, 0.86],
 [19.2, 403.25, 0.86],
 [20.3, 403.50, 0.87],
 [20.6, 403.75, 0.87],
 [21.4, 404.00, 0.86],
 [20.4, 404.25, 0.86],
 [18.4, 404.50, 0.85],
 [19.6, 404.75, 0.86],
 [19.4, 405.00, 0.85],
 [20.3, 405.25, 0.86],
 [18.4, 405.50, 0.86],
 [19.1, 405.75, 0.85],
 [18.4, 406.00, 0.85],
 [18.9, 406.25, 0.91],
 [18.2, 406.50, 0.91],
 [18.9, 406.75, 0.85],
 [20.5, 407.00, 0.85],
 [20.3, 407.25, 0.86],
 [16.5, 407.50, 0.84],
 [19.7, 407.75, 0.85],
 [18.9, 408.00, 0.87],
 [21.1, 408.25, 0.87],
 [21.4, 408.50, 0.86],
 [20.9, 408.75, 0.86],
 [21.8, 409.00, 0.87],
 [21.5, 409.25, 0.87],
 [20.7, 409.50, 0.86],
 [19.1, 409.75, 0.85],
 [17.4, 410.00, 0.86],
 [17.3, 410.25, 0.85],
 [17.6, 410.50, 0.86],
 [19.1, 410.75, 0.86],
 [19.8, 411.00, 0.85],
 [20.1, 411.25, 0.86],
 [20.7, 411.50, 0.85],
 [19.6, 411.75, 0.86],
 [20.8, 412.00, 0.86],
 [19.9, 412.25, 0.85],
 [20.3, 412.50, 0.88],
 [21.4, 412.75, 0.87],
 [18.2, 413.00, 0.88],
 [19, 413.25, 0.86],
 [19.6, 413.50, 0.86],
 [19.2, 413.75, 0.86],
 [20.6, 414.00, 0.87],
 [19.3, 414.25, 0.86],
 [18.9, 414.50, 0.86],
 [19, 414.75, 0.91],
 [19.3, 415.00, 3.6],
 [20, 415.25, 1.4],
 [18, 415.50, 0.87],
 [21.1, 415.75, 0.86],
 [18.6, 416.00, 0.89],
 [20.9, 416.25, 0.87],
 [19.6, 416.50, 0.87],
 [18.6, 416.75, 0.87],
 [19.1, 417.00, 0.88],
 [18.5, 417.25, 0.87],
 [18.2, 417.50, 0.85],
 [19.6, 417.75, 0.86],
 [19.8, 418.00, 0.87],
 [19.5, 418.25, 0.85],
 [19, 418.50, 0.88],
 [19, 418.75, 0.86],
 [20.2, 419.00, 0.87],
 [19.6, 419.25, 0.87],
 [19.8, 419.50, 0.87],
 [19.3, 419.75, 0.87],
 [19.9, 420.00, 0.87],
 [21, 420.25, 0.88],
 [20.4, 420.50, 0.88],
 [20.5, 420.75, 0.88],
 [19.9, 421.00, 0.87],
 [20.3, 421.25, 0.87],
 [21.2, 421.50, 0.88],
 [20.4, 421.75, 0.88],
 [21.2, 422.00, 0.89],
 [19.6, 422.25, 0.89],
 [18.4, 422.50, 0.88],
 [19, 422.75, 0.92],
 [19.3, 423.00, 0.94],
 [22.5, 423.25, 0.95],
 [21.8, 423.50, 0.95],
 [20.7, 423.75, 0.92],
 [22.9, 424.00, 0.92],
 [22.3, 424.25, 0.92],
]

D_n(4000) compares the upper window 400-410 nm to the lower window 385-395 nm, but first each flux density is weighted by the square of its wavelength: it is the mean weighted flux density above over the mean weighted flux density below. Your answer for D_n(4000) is 1.92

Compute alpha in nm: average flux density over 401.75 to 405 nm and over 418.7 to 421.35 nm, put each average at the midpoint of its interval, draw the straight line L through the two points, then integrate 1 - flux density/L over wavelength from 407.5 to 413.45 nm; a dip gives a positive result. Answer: 0.11 nm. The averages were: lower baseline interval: 20.2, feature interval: 19.8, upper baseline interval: 20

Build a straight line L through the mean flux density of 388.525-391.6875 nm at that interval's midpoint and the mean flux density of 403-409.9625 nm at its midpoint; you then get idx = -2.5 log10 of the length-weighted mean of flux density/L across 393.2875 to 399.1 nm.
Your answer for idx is 0.294 mag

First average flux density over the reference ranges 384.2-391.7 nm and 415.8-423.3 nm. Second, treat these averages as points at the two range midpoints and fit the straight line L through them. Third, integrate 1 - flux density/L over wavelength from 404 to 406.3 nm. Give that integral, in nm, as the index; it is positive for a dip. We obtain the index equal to -0.48 nm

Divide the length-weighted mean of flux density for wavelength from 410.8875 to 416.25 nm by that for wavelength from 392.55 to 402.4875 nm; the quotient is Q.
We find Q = 1.4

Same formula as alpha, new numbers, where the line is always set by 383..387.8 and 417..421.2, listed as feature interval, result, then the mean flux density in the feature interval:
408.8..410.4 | -0.280 nm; 19.7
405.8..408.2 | -0.456 nm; 19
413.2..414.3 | -0.097 nm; 19.6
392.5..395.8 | 0.480 nm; 10.4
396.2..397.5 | 0.401 nm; 8.91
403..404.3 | -0.463 nm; 20.3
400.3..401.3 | -0.422 nm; 20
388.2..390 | -0.208 nm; 11.8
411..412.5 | -0.240 nm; 20.2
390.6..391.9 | -0.444 nm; 15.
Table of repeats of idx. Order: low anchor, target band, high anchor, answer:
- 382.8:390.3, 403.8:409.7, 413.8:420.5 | -0.21 mag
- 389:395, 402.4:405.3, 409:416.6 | -0.23 mag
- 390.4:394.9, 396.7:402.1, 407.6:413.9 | -0.17 mag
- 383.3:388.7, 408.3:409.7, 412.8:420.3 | -0.24 mag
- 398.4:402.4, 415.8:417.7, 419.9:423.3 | 0.05 mag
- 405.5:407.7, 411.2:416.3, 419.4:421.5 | -0.01 mag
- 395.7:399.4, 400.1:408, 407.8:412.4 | -0.19 mag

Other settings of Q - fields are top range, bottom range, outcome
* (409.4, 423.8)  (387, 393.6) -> 1.69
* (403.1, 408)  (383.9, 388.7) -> 1.94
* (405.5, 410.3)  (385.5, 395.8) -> 1.70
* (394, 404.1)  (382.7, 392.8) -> 1.49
